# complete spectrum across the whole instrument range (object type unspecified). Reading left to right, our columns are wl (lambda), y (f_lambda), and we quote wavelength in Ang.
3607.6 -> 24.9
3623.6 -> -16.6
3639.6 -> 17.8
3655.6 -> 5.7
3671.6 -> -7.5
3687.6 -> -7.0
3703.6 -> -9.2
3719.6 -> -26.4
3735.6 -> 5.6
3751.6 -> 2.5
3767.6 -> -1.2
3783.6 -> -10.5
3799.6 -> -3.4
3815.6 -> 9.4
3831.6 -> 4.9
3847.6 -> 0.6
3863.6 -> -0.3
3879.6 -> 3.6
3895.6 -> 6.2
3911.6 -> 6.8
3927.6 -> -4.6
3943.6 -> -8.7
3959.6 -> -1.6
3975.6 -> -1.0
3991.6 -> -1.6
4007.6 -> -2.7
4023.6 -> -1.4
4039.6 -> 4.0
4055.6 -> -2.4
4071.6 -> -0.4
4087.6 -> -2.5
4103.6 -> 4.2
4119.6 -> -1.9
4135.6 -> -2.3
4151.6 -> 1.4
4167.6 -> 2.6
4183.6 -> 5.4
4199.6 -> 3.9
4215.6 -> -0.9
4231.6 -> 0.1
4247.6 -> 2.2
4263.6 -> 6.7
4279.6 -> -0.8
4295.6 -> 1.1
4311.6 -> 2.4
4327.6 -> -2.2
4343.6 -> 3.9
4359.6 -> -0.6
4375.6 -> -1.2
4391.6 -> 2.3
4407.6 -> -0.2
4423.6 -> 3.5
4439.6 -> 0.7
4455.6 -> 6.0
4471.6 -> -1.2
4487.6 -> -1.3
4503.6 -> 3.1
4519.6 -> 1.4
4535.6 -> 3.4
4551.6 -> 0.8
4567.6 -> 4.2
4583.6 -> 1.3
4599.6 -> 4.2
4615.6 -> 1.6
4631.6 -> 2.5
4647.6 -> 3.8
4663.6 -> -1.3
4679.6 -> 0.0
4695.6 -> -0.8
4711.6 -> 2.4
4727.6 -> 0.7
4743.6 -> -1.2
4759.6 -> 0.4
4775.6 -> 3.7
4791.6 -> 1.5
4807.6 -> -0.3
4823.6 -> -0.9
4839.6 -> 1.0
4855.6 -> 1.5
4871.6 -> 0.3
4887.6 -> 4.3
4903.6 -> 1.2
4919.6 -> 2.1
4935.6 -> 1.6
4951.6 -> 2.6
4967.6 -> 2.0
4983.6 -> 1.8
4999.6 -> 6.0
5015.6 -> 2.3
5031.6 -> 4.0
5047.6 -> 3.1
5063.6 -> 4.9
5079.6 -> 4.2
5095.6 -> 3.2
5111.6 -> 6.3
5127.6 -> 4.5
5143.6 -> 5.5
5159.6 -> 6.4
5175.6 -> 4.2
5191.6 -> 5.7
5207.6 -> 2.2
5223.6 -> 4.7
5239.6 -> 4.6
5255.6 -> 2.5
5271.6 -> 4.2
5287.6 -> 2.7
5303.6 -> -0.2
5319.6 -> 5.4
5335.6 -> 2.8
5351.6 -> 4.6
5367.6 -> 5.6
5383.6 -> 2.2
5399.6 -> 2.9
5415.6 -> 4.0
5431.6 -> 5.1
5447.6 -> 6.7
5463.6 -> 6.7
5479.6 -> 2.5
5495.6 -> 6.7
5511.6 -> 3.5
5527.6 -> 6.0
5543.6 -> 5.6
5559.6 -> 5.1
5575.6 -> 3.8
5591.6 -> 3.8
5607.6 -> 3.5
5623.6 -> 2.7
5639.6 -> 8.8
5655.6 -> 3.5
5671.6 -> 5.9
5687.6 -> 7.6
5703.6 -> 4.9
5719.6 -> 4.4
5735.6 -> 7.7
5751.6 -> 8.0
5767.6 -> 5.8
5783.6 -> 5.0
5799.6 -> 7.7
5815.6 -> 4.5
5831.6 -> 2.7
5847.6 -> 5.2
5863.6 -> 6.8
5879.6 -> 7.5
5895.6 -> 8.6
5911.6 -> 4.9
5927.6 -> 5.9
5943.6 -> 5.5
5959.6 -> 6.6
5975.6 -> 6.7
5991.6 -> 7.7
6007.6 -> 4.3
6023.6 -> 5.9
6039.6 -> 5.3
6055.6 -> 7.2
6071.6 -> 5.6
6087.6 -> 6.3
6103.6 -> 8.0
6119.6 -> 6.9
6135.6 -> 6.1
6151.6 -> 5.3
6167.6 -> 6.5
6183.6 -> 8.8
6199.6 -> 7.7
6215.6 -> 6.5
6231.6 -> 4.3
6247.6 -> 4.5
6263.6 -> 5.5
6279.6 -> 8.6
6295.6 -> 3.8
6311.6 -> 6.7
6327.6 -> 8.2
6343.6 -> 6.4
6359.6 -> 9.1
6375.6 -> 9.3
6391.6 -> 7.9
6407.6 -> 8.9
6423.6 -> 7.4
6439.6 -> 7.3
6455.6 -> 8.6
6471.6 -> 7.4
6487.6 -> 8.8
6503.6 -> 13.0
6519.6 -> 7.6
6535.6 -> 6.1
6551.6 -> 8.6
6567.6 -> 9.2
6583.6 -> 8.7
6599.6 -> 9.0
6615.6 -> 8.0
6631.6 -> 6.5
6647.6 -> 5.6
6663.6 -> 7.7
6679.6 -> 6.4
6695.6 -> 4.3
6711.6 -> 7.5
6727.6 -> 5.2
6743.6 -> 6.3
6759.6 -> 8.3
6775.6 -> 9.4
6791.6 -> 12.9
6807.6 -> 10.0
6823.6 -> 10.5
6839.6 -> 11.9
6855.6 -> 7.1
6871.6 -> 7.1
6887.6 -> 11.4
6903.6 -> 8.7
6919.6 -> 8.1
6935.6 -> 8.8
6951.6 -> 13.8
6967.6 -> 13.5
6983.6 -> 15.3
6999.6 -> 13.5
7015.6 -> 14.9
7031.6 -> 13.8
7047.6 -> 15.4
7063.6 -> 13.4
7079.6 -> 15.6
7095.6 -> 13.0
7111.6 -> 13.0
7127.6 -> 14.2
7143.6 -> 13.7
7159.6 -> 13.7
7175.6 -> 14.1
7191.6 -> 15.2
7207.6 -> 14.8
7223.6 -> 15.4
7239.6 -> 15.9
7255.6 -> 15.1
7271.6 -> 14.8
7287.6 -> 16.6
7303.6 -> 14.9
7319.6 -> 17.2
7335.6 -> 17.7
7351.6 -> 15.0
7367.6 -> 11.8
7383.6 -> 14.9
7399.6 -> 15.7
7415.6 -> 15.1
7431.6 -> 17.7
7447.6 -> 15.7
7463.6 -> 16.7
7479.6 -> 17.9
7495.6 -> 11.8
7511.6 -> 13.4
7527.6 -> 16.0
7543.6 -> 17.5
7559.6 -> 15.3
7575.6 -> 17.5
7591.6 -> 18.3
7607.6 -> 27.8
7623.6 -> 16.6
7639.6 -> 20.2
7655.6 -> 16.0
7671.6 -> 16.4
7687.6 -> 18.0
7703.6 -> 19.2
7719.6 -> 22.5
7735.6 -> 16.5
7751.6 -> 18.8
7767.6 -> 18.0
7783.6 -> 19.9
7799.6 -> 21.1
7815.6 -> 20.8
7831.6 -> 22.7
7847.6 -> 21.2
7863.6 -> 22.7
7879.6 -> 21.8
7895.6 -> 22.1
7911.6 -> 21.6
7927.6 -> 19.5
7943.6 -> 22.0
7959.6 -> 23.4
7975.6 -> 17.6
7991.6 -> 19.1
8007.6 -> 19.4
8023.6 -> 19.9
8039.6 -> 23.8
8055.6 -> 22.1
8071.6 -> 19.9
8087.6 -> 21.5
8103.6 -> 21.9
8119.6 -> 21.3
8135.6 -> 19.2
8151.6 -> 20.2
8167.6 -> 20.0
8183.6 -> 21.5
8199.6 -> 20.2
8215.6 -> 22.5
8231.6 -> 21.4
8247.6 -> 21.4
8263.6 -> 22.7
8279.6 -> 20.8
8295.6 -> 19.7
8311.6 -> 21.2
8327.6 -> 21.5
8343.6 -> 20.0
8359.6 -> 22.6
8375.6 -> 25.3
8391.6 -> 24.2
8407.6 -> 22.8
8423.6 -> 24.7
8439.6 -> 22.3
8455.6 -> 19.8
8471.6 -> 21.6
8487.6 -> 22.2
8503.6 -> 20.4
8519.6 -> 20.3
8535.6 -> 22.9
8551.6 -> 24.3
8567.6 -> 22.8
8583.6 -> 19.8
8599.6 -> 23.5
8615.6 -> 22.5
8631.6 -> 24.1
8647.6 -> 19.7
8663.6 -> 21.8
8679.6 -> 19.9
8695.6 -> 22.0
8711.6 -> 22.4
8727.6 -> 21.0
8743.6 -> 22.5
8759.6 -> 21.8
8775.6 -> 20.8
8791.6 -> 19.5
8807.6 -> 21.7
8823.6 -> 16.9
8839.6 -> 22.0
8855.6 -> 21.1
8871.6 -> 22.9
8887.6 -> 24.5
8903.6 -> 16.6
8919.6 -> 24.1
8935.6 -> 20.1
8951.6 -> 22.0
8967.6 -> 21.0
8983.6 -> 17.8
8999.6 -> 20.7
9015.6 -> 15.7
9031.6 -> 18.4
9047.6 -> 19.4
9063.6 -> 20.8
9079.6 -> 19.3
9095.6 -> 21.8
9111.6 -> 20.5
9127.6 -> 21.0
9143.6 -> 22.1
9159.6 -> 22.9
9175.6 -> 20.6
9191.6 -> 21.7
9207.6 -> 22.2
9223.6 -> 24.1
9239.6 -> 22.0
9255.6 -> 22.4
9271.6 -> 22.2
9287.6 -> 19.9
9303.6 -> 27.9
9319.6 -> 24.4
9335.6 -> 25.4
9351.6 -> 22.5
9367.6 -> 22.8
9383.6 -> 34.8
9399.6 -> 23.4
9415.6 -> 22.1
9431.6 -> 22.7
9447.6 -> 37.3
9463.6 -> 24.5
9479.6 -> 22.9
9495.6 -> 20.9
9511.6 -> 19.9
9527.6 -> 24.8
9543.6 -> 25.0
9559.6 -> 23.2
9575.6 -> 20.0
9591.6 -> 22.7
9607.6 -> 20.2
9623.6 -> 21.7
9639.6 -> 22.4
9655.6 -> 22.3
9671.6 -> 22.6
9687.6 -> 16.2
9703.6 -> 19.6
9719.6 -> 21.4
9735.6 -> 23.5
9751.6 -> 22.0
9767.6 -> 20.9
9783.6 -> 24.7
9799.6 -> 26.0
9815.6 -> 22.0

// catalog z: 0.743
